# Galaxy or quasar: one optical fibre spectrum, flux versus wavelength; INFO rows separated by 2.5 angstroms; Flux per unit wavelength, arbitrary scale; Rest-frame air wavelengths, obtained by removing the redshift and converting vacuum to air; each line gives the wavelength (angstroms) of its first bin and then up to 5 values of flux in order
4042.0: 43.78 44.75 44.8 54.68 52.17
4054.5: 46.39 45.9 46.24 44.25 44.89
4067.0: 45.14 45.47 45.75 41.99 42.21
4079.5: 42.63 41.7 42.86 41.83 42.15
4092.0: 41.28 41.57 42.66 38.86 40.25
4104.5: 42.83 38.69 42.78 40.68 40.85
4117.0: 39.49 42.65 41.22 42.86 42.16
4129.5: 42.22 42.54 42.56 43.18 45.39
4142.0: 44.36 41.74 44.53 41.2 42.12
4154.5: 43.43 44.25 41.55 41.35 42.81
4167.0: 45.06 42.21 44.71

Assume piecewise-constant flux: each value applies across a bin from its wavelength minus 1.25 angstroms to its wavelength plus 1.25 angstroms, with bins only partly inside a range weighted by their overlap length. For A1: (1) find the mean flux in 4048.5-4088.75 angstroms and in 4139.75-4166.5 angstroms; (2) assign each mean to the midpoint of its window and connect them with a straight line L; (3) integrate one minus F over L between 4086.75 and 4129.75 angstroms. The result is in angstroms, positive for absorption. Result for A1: 2.7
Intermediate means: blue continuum 45.2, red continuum 42.9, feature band 41.4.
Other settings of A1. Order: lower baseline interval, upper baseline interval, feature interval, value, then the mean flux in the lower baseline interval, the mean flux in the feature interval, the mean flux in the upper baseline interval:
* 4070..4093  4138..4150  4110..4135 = 0.9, 42.6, 41.7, 43.6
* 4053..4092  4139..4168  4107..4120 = 0.8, 43.9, 41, 43.1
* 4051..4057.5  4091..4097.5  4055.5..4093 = 1.1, 48.3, 43.7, 41.8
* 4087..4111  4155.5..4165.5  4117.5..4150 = -0.6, 41.3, 42.8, 42.5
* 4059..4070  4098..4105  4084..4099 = 0.0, 45.1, 41.9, 40.5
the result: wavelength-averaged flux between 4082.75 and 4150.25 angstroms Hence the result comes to 42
